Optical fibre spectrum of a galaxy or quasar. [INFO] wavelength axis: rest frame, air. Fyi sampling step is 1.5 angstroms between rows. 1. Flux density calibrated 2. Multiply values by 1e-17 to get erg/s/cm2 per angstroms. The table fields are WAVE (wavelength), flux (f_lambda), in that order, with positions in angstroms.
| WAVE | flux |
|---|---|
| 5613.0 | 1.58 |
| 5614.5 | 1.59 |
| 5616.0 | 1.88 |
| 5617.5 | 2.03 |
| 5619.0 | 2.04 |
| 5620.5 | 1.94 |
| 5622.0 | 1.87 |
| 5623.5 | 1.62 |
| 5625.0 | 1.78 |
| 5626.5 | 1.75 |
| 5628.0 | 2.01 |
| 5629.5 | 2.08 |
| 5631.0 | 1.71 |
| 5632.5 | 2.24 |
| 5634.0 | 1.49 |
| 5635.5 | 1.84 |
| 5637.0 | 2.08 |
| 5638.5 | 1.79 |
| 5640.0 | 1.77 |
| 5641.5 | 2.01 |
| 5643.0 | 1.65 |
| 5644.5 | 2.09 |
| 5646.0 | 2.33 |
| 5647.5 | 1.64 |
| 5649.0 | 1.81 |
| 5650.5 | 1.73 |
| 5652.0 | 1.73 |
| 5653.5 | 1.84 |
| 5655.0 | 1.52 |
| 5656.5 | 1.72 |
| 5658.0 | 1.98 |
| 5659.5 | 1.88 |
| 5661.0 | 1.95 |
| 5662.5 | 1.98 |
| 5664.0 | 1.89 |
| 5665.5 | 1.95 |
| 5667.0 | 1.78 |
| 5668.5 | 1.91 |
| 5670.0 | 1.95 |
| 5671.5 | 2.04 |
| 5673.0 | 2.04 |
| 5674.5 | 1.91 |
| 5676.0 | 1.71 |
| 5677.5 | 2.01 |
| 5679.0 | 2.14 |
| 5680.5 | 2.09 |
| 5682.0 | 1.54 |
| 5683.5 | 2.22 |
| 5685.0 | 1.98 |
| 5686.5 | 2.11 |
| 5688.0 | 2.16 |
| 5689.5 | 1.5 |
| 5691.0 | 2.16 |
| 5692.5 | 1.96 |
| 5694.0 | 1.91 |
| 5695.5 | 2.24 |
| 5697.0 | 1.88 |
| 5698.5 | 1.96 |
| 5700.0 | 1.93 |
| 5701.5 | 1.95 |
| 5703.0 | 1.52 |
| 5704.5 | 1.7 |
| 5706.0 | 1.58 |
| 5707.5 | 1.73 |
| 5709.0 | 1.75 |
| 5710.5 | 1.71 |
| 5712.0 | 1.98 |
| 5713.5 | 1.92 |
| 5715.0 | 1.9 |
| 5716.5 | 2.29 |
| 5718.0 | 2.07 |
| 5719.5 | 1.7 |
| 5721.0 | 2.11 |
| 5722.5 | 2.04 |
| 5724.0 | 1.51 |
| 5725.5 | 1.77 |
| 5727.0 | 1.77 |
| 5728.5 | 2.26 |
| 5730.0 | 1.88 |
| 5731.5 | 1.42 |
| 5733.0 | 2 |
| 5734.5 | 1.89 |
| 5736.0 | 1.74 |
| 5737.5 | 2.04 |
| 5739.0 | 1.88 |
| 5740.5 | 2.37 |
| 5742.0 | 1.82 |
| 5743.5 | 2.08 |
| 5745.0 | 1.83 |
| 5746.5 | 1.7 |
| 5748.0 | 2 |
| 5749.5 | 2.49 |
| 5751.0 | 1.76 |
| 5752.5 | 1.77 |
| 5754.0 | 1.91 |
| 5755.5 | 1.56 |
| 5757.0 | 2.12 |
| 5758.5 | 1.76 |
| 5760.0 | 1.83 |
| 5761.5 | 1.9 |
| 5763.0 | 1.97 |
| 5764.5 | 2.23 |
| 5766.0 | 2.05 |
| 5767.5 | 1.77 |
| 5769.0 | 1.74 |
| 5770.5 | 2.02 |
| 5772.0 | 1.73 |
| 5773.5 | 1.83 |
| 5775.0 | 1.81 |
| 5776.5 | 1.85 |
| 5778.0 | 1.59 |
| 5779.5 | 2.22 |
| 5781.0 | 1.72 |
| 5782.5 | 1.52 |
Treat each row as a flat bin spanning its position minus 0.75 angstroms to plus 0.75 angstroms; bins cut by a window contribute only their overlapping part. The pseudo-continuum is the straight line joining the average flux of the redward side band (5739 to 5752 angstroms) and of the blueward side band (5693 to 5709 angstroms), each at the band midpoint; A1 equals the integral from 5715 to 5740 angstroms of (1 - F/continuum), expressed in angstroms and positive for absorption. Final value 0.4 angstroms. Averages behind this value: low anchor 1.84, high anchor 1.99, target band 1.9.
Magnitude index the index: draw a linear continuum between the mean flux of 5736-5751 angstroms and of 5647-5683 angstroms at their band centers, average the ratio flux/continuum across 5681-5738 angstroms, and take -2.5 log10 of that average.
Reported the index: 0.03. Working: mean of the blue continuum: 1.87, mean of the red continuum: 2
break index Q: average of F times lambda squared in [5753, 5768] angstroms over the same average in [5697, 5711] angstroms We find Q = 1.1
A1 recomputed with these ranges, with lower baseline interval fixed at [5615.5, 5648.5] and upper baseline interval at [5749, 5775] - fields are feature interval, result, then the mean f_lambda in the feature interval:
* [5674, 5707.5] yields -0.29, 1.91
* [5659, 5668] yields -0.06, 1.91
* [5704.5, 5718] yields 0.26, 1.86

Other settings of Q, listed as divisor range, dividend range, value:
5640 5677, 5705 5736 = 1.01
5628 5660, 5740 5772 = 1.08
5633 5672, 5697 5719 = 1.02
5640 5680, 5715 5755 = 1.04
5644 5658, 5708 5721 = 1.08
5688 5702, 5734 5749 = 1.01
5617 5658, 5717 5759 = 1.06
